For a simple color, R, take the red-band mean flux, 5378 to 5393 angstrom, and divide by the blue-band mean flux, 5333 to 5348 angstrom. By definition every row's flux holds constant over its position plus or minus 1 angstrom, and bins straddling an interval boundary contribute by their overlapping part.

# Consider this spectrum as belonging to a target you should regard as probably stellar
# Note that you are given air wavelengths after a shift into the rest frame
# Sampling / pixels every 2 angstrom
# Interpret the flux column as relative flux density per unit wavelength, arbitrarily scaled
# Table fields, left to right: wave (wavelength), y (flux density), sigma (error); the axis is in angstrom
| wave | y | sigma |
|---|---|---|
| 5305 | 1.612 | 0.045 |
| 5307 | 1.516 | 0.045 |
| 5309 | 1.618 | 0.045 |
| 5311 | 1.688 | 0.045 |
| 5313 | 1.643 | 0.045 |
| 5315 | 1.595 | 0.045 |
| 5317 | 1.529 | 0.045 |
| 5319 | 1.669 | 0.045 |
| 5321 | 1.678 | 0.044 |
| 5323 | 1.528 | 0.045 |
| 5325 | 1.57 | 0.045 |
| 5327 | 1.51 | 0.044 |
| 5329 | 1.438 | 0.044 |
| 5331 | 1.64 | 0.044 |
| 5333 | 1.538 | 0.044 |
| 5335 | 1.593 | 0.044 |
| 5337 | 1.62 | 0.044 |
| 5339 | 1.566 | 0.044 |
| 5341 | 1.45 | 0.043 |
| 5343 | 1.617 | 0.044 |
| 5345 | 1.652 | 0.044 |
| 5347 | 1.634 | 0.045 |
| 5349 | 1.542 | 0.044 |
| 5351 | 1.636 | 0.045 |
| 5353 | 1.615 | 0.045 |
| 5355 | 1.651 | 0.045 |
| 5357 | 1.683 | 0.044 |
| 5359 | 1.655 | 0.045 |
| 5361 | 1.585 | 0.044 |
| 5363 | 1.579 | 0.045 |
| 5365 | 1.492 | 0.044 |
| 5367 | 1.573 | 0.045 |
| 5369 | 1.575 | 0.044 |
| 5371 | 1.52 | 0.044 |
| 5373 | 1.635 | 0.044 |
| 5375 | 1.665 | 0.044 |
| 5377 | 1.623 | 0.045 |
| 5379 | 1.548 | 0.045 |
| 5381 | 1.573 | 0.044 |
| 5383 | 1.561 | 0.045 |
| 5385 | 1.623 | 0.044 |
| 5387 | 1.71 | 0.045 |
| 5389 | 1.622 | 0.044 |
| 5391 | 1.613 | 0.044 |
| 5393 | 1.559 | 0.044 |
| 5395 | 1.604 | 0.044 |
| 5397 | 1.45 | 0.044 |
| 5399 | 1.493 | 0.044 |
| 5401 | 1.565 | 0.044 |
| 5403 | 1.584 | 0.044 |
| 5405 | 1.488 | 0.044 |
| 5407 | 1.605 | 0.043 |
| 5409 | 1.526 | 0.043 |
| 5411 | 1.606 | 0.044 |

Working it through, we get 1.01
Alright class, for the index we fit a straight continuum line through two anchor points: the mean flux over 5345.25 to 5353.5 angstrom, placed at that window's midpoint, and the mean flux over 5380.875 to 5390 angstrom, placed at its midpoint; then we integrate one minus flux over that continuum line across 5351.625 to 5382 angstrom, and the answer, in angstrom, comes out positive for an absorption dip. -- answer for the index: 0.33 angstrom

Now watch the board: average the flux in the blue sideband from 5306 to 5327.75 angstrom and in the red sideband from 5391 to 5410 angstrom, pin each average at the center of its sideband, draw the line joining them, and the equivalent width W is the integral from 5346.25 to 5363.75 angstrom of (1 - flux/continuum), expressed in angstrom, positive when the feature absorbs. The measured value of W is -0.5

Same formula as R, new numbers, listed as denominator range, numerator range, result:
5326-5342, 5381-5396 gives 1.04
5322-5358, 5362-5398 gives 1.00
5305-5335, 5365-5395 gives 1.01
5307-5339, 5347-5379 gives 1.01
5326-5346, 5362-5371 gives 0.99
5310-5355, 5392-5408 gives 0.97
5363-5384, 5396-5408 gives 0.97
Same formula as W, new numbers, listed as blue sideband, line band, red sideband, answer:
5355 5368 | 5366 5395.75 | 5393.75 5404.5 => -0.63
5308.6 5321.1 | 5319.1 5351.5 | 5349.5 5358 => 1.14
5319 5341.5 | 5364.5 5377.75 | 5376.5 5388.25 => 0.09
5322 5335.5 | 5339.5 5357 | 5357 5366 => -0.36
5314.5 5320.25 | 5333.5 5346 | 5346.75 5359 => 0.29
